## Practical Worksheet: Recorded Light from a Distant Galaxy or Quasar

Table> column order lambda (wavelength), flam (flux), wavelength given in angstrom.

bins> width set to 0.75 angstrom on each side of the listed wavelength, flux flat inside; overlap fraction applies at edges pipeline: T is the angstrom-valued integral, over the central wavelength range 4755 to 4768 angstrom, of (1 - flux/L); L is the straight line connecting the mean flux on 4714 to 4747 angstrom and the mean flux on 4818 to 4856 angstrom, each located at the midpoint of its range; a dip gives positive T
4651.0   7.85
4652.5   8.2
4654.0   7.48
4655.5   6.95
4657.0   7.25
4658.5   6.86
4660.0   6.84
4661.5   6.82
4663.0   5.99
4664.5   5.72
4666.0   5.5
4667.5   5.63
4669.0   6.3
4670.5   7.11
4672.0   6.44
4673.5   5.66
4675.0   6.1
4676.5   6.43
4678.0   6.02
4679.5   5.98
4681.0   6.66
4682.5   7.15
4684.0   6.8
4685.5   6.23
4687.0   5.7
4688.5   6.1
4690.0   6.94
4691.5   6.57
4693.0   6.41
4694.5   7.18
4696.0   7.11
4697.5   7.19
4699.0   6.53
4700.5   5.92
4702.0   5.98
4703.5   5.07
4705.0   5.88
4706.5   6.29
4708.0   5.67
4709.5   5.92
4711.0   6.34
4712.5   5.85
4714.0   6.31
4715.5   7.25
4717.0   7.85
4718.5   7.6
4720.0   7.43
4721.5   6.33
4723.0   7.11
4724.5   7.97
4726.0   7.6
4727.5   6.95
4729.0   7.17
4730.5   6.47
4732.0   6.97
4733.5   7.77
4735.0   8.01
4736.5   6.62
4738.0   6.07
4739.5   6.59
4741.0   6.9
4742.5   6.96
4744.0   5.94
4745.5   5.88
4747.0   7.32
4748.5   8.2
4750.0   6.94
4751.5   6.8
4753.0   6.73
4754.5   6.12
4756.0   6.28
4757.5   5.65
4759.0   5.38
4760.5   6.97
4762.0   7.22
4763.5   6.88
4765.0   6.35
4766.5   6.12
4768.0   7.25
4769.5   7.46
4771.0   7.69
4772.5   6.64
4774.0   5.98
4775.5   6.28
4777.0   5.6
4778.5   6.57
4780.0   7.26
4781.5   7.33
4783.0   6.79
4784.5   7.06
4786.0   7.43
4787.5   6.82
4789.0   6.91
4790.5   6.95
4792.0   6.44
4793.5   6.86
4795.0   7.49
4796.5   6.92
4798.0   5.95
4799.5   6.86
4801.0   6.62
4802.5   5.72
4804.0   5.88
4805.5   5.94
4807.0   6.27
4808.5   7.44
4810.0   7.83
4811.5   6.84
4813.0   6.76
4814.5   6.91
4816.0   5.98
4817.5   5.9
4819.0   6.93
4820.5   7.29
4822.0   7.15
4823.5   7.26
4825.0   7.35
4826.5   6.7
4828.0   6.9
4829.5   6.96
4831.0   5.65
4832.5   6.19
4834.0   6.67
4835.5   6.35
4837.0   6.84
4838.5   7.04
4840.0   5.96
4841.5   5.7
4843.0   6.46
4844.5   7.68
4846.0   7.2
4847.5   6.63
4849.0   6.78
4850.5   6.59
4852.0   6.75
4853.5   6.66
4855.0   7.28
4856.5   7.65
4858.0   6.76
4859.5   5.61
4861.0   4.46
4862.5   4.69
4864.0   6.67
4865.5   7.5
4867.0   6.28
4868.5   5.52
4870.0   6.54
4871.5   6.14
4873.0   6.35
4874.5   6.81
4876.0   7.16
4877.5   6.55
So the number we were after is 1.00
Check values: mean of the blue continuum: 7.01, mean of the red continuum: 6.76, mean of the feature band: 6.4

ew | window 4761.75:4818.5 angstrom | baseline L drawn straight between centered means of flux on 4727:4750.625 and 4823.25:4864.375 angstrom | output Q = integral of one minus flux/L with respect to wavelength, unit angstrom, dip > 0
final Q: 0.2 angstrom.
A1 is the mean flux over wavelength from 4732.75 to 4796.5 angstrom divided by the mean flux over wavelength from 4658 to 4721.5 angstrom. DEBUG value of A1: 1.06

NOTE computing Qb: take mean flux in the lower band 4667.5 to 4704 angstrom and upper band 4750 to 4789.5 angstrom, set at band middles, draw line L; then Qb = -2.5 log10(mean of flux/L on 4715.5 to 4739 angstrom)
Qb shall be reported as -0.104 mag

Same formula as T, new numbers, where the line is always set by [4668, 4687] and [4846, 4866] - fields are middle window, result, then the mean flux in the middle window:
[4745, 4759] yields -0.4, 6.6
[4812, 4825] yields -0.7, 6.81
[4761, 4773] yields -1.0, 6.96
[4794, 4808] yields 0.0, 6.43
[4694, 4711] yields 0.4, 6.24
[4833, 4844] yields 0.0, 6.45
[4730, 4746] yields -0.9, 6.76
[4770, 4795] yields -1.5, 6.82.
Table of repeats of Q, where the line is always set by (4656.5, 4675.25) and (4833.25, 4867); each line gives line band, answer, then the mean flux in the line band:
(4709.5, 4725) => -1.35 angstrom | 6.94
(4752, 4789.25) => -1.31 angstrom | 6.67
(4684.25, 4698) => -0.54 angstrom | 6.6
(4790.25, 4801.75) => -0.50 angstrom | 6.75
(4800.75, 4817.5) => -0.11 angstrom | 6.53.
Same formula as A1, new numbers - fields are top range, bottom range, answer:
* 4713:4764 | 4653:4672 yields 1.05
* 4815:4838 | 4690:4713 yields 1.06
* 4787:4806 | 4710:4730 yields 0.93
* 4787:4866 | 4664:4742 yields 1.01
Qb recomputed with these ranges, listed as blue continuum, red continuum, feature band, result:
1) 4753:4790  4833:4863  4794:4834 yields -0.02 mag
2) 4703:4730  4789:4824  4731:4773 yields -0.01 mag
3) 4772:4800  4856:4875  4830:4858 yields -0.05 mag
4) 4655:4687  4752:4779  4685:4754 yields -0.04 mag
